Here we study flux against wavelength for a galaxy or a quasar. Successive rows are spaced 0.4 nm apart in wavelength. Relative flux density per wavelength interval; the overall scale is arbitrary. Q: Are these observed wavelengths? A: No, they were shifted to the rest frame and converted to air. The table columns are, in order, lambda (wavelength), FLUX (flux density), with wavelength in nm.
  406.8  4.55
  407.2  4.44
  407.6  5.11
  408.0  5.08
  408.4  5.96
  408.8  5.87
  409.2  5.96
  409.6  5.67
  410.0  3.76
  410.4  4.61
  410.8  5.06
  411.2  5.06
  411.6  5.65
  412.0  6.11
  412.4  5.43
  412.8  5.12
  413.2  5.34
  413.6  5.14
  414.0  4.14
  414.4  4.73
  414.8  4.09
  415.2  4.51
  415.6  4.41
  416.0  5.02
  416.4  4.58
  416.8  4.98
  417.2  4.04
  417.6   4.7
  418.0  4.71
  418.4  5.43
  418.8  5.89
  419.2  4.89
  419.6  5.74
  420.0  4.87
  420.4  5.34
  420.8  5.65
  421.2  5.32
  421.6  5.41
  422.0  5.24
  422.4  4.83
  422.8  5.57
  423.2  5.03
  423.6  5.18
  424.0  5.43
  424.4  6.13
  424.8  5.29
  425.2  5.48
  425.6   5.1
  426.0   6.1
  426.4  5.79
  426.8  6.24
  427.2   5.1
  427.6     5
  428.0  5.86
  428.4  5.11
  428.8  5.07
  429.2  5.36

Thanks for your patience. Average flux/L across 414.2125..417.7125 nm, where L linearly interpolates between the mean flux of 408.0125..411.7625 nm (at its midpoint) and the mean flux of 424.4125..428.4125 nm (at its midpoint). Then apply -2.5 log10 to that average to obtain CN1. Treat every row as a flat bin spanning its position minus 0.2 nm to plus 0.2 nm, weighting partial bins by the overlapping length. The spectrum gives 0.18 mag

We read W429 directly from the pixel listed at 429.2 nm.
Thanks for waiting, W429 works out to 5.36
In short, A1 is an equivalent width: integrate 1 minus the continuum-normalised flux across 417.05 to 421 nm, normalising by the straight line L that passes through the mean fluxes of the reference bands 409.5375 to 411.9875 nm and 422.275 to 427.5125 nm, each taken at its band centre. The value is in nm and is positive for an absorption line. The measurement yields 0.11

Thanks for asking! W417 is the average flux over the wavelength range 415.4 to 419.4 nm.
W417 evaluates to 4.87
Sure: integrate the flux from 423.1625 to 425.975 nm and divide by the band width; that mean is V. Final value 5.44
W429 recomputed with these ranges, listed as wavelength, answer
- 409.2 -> 5.96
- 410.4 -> 4.61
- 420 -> 4.87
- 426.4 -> 5.79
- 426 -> 6.1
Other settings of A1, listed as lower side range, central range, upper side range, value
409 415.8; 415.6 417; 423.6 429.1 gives 0.091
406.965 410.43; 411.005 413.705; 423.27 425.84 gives -0.092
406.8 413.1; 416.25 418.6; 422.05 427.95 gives 0.265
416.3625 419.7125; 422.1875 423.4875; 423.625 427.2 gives 0.064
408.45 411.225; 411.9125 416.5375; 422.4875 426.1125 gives 0.357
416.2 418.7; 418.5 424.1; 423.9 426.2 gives -0.136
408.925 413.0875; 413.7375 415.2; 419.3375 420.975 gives 0.254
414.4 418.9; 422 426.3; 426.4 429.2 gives -0.179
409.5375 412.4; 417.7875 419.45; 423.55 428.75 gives 0.026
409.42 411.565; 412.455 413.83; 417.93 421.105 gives -0.050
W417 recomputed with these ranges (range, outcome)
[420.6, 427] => 5.49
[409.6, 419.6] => 4.92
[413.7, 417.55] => 4.52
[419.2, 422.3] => 5.32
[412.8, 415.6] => 4.67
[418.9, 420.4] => 5.24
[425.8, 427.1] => 5.97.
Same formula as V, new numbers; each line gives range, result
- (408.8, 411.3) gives 5.09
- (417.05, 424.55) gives 5.23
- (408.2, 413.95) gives 5.31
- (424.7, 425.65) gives 5.32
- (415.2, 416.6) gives 4.65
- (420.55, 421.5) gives 5.47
